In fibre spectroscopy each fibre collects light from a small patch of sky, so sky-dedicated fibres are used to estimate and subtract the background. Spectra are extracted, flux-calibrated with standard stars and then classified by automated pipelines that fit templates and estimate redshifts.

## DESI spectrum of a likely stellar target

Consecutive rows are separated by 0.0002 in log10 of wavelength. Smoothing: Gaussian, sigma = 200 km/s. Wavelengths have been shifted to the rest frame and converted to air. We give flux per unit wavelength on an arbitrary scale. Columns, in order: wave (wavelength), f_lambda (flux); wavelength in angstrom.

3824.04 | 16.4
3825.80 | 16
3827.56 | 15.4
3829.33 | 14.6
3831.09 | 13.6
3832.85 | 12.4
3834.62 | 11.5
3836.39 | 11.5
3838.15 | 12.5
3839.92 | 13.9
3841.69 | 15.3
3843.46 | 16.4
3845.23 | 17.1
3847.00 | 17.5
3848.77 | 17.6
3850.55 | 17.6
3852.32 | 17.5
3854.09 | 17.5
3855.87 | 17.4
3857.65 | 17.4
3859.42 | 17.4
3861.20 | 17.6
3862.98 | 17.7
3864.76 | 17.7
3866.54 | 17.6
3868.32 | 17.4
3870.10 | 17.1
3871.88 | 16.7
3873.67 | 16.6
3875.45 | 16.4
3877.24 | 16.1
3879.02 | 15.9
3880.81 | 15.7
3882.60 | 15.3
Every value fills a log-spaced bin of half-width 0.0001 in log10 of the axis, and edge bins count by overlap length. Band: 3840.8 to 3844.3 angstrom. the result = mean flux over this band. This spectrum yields 15.8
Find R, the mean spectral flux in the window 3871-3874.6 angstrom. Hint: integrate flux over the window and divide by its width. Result 16.6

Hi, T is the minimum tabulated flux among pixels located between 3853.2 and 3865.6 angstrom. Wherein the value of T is 17.4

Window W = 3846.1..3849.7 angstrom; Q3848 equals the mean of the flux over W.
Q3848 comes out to 17.5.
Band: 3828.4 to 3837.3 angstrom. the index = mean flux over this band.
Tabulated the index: 12.7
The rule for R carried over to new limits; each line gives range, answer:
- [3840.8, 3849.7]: 16.8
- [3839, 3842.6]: 14.6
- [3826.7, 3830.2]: 15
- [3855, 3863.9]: 17.5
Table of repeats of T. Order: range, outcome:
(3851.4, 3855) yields 17.5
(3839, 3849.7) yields 13.9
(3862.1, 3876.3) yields 16.4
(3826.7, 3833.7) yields 12.4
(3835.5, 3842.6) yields 11.5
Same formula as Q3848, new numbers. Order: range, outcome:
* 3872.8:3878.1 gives 16.4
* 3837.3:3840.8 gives 13.2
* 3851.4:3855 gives 17.5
